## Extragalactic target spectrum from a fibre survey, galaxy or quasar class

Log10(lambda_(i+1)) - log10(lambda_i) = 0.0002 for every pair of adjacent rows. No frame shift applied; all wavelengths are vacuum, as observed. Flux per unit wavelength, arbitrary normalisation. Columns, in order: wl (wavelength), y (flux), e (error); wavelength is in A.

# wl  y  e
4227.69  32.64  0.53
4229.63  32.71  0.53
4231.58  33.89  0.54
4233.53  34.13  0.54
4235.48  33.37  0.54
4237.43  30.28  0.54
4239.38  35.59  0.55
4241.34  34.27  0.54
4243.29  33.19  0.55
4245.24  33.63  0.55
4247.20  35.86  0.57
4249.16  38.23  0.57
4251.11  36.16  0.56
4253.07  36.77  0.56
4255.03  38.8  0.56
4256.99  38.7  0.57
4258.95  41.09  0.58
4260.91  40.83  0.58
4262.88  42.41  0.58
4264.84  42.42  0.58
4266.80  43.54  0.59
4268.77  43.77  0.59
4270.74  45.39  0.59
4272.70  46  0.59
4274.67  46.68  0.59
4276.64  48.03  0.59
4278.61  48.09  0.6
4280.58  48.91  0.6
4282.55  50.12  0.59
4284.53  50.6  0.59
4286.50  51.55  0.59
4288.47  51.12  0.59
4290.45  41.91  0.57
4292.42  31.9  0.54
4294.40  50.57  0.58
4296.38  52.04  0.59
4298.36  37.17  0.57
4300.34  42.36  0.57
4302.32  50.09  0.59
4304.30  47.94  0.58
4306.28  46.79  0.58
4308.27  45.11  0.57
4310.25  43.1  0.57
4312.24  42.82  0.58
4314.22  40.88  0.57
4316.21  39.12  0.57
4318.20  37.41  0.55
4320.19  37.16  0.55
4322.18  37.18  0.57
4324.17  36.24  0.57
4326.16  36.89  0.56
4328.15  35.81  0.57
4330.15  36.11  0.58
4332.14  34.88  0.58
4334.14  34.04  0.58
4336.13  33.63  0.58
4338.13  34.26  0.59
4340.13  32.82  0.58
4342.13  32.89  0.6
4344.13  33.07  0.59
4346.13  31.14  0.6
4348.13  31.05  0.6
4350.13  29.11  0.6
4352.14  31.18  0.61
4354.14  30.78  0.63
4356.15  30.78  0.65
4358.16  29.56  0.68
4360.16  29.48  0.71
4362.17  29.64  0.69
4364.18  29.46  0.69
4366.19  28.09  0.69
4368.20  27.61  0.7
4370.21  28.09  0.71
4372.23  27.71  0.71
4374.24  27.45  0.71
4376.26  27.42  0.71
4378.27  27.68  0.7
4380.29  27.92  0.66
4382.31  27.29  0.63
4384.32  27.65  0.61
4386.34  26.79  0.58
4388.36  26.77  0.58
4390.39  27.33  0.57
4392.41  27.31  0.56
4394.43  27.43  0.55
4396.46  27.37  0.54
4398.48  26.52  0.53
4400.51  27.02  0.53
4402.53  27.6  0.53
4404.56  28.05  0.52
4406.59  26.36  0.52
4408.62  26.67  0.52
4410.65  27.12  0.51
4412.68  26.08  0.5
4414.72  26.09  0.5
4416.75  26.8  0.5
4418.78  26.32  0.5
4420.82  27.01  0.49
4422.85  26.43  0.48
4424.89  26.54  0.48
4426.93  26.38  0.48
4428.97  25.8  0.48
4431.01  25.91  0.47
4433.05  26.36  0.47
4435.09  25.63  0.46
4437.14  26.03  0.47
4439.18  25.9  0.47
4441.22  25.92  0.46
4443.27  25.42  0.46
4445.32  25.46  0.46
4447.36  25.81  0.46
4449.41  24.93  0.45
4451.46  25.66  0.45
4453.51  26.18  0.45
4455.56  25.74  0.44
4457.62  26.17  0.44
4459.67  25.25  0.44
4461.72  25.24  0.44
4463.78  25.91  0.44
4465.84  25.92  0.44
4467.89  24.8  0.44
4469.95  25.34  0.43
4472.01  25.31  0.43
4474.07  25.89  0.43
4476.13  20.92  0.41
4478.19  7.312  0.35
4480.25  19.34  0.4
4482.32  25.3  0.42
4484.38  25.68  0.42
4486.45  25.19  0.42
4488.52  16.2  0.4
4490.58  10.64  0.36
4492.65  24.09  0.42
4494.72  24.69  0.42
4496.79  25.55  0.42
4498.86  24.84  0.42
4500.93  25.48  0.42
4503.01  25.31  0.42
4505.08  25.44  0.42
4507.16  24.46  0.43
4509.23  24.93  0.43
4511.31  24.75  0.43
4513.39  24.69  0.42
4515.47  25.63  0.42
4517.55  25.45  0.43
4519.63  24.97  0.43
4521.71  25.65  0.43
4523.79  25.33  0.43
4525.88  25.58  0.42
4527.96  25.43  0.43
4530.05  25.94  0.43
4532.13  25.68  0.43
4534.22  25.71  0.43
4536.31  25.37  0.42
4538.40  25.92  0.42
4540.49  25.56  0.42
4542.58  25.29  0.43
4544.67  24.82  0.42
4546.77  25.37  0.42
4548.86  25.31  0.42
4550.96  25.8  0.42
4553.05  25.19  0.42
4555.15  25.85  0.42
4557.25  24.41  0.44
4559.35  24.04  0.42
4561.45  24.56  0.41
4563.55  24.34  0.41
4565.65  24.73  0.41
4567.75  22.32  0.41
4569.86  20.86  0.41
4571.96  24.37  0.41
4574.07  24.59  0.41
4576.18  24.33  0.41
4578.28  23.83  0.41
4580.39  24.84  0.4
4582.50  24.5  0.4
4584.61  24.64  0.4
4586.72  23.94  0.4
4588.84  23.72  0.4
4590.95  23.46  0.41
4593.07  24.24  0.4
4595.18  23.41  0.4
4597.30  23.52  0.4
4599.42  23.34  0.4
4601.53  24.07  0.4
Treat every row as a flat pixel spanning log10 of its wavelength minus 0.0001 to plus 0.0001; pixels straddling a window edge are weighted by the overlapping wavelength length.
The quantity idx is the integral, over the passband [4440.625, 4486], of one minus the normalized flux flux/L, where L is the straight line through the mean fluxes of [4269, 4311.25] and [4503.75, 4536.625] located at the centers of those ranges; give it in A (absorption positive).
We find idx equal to 9.4 A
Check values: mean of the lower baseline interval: 46.4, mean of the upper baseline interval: 25.3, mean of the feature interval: 24.2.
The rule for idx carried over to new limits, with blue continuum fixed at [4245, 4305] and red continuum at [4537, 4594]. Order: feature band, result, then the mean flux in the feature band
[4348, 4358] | 2.1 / 30.4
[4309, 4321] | 0.3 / 40.2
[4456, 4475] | 3.4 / 25.5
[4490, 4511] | 3.6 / 23.9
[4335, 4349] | 2.3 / 32.7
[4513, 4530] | 1.2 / 25.4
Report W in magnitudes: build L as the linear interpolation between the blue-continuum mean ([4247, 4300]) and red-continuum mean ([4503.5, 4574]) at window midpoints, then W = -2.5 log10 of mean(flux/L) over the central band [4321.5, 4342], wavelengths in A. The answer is 0.13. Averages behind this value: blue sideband 43.8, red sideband 25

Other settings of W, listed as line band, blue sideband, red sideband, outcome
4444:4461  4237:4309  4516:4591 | 0.21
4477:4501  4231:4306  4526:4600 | 0.34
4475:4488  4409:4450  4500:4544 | 0.25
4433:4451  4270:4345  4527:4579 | 0.26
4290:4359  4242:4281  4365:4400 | -0.10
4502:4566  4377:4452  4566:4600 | -0.03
